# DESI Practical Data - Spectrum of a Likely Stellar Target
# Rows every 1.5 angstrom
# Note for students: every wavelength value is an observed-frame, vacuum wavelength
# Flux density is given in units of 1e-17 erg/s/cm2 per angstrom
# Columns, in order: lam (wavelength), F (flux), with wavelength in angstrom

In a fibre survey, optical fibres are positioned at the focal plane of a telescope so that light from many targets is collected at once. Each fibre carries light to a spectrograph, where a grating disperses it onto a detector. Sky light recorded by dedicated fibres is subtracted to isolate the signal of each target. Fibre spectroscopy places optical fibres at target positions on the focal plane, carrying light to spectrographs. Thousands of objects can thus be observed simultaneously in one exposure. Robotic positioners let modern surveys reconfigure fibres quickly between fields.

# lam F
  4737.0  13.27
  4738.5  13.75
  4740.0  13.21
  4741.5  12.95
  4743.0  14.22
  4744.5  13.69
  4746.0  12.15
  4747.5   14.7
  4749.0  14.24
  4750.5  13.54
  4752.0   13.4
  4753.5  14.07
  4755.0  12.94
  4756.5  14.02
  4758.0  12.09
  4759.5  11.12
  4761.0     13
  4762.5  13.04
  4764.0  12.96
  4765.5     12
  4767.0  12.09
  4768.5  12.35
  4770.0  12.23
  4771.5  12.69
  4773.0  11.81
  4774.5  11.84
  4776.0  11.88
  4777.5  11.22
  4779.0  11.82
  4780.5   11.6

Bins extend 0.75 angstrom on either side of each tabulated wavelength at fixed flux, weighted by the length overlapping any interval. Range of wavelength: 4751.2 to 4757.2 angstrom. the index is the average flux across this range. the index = 13.6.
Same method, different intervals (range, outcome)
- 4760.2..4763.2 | 13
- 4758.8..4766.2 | 12.4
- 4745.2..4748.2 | 13.4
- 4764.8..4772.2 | 12.3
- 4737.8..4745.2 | 13.6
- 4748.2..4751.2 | 13.9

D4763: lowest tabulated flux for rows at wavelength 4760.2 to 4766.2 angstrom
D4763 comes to 12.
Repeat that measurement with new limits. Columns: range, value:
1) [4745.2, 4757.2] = 12.15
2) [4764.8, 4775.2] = 11.81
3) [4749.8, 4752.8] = 13.4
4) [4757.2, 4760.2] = 11.12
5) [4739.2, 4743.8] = 12.95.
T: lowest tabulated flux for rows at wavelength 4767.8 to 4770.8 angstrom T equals 12.23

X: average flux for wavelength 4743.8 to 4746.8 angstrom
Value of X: 12.9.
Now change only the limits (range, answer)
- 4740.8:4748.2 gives 13.5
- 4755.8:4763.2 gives 12.6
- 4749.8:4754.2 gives 13.7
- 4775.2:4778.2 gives 11.6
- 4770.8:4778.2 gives 11.9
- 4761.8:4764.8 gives 13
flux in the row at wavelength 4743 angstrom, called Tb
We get 14.22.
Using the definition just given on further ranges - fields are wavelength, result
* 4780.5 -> 11.6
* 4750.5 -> 13.54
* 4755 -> 12.94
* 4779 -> 11.82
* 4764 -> 12.96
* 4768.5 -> 12.35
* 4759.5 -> 11.12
